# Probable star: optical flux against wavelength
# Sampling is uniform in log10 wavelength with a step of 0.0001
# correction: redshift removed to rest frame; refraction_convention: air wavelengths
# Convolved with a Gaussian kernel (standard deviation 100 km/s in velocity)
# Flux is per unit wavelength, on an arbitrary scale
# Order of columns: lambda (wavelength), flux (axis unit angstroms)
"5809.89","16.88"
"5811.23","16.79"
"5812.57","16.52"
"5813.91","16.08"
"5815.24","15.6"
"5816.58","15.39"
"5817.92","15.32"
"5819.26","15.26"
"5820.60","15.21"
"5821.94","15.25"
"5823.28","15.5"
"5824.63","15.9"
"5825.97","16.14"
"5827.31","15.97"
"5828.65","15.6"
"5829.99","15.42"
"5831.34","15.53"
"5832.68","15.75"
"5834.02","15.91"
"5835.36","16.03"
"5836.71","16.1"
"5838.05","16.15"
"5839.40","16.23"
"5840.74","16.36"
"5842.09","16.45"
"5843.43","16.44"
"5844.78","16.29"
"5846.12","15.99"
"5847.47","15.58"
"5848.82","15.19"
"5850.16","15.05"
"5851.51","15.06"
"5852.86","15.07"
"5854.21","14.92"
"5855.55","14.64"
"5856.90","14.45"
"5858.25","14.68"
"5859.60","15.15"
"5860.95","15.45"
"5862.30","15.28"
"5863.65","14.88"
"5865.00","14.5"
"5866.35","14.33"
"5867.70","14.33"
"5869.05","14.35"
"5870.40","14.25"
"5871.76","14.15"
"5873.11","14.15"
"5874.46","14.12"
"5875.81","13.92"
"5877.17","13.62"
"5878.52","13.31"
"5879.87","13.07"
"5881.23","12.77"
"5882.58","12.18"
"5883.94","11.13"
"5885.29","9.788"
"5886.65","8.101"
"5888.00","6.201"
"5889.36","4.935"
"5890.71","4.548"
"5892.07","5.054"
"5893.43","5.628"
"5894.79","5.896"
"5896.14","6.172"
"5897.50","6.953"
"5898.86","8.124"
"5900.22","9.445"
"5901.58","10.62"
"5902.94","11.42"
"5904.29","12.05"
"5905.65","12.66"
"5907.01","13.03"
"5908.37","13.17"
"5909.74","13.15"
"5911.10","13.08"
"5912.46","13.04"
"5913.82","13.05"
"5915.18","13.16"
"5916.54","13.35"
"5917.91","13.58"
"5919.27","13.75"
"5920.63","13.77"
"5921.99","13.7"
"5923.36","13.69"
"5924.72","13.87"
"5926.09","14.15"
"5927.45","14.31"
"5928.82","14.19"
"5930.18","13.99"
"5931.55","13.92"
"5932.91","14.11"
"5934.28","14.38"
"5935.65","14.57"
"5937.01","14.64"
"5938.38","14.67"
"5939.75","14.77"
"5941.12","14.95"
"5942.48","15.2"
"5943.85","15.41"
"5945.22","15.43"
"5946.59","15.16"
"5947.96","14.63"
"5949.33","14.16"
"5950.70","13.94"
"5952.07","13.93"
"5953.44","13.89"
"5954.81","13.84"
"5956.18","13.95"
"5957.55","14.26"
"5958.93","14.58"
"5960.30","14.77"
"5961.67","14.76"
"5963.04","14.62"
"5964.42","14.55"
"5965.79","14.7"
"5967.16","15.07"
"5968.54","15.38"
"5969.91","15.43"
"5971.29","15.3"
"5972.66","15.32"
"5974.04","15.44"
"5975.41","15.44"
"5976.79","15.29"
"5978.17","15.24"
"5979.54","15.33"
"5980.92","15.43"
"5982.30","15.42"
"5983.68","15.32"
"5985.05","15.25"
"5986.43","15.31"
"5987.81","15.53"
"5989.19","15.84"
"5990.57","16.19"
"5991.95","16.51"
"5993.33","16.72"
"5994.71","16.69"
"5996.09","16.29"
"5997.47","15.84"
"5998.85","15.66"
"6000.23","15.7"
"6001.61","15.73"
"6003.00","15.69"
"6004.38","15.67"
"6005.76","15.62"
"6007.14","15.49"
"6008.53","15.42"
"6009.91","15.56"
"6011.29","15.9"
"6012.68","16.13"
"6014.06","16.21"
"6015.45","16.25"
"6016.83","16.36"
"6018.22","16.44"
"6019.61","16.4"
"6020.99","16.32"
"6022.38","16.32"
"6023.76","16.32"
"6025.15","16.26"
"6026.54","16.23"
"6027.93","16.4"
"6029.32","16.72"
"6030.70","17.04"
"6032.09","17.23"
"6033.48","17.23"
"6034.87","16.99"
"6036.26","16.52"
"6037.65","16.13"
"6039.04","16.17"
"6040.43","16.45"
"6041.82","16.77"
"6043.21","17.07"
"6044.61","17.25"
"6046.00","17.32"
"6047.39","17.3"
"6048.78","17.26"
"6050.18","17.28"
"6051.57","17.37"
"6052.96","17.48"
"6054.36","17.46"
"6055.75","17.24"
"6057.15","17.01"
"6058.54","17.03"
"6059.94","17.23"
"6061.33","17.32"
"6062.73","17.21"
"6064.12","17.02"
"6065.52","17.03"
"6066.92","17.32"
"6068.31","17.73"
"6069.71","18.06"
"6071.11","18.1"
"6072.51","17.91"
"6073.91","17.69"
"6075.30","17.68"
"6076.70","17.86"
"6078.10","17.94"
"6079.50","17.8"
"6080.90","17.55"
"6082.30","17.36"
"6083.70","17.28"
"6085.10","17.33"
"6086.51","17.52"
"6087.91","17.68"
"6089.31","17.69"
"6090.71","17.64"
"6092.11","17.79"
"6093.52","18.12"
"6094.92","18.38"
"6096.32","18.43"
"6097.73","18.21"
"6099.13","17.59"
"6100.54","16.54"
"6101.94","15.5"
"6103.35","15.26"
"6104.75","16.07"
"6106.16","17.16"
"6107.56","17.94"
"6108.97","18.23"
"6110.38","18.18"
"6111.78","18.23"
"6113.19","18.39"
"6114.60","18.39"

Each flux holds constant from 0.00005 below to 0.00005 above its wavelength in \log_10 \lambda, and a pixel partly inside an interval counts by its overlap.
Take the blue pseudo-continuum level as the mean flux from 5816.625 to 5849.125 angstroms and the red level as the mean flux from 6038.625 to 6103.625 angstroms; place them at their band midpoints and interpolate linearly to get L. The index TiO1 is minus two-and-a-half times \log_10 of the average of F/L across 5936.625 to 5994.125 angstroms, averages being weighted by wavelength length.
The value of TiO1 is 0.11 mag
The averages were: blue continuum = 15.8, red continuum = 17.4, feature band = 15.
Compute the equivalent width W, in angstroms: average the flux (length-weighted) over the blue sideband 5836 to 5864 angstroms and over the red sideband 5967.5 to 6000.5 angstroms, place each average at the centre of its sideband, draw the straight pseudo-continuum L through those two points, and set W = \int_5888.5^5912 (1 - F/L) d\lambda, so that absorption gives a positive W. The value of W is 9.6 angstroms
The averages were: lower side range 15.5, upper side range 15.7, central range 9.19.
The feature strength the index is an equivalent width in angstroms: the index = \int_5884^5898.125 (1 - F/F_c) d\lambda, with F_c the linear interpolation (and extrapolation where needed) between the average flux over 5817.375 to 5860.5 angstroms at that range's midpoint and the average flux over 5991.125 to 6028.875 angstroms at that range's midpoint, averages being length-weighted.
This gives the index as 8.26 angstroms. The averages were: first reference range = 15.6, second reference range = 16.1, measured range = 6.54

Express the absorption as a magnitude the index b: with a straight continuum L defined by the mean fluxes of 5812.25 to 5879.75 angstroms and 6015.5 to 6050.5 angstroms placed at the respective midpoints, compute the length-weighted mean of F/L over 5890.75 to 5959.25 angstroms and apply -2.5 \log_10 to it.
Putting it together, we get 0.237 mag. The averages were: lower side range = 15.2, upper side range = 16.7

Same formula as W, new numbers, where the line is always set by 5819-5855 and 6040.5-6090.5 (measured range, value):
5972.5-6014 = 2.9 angstroms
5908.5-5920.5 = 2.2 angstroms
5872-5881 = 1.3 angstroms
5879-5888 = 2.9 angstroms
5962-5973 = 1.1 angstroms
